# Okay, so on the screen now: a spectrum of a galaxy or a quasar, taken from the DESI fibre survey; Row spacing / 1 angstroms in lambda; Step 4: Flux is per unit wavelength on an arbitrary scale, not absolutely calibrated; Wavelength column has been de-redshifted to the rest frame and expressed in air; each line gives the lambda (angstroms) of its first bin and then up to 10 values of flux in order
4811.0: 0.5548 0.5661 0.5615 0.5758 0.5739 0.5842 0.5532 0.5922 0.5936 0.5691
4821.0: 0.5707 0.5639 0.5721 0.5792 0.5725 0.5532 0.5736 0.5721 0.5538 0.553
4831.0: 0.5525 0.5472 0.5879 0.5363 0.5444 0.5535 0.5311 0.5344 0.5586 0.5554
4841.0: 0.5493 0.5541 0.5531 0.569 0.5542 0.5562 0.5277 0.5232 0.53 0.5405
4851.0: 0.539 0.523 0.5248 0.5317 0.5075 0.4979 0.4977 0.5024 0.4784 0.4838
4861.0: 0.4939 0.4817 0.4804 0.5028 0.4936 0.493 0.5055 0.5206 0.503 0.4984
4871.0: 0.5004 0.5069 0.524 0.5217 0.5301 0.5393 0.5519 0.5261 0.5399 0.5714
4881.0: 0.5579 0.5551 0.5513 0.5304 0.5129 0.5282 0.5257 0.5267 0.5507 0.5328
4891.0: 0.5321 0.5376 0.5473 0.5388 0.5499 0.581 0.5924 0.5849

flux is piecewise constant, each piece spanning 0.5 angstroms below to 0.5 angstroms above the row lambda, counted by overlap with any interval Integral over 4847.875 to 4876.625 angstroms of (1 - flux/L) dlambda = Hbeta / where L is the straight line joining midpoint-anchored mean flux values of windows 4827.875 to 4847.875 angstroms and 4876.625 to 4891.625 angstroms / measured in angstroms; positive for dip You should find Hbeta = 1.9 angstroms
